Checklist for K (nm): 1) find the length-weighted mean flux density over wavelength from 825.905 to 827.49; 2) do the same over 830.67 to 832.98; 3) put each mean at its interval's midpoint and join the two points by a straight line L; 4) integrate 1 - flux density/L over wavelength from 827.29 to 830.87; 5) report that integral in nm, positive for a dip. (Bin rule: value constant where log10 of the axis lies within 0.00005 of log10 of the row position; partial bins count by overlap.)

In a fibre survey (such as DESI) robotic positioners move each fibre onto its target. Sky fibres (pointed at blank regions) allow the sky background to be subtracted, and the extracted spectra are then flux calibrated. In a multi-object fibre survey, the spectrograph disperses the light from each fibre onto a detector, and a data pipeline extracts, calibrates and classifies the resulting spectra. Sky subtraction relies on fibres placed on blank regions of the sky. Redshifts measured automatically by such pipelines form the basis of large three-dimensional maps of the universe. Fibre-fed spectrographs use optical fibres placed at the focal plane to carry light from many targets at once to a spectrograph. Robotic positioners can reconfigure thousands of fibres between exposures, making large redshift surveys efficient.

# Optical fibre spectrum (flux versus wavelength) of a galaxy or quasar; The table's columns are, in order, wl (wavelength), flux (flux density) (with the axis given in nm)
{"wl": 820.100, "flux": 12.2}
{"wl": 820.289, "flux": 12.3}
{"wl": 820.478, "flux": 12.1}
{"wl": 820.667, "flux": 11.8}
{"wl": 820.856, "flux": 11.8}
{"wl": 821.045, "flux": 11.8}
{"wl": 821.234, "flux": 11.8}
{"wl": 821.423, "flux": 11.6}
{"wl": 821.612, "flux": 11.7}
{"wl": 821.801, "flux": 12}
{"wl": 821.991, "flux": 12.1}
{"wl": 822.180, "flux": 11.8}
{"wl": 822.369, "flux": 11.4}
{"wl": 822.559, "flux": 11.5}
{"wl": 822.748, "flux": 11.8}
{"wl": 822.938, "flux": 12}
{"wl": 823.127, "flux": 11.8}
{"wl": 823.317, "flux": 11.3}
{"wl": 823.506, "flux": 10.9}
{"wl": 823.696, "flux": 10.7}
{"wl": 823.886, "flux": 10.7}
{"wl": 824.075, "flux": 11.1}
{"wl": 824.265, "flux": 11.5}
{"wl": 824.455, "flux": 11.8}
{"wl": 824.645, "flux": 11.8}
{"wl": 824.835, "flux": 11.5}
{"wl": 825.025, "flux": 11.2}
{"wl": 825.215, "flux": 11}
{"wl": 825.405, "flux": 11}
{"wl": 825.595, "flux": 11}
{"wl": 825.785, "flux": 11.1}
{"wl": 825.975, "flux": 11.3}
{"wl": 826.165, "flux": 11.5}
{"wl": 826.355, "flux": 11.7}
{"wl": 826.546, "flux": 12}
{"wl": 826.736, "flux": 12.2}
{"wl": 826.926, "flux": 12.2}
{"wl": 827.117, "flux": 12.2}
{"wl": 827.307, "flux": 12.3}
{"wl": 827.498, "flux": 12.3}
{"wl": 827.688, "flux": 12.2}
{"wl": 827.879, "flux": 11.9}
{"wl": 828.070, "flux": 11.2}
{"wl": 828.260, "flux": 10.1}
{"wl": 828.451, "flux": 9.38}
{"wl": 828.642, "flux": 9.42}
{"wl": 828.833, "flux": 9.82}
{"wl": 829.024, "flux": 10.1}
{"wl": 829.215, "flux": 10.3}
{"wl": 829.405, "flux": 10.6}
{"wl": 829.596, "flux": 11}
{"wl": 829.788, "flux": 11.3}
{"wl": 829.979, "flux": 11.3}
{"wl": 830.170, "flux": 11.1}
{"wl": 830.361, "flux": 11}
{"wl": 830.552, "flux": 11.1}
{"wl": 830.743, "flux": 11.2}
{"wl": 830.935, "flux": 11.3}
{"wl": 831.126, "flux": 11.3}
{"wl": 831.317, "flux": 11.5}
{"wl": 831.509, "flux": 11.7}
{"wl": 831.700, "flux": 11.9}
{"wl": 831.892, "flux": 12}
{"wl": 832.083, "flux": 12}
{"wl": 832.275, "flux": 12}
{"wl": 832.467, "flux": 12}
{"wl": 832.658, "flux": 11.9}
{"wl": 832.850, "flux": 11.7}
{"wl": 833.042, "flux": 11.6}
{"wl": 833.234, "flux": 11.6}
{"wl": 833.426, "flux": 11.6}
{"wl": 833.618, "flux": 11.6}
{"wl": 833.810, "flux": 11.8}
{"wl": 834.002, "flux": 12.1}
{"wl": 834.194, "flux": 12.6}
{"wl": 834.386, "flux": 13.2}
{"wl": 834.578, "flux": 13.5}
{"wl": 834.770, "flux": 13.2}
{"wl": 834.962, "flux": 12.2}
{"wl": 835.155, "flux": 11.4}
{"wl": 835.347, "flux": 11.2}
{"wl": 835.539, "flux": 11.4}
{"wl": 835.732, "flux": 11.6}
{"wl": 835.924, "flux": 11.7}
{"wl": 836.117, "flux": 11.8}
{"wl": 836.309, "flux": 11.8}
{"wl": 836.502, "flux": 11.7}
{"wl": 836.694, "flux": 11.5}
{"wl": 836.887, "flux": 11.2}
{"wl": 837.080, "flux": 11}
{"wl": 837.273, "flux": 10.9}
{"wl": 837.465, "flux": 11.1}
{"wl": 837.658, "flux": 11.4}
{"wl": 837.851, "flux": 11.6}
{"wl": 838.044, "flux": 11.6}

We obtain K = 0.28 nm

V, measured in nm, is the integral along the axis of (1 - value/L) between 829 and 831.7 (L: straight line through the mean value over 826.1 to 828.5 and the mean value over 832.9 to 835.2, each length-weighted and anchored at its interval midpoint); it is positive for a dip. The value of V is 0.18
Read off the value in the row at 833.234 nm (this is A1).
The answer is 11.6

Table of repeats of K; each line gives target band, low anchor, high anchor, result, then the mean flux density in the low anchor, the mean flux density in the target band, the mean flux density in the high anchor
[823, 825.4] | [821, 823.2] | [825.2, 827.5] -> 0.093 nm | 11.8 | 11.3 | 11.7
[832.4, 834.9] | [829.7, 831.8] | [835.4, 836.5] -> -0.147 nm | 11.3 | 12.2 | 11.6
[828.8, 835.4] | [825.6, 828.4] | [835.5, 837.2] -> -0.017 nm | 11.7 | 11.6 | 11.5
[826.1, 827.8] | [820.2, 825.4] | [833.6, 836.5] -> -0.048 nm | 11.6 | 12.1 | 12.1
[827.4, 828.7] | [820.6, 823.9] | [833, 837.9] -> 0.079 nm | 11.6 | 11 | 11.8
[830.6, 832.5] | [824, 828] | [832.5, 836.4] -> 0.032 nm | 11.7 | 11.7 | 12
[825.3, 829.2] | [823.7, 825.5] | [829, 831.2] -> -0.032 nm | 11.3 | 11.2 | 11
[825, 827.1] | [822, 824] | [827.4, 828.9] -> -0.087 nm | 11.4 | 11.5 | 10.8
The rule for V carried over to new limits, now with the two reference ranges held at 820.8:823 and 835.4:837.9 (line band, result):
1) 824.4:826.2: 0.06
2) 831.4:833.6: -0.05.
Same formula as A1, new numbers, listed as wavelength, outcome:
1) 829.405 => 10.6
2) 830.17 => 11.1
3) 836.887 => 11.2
